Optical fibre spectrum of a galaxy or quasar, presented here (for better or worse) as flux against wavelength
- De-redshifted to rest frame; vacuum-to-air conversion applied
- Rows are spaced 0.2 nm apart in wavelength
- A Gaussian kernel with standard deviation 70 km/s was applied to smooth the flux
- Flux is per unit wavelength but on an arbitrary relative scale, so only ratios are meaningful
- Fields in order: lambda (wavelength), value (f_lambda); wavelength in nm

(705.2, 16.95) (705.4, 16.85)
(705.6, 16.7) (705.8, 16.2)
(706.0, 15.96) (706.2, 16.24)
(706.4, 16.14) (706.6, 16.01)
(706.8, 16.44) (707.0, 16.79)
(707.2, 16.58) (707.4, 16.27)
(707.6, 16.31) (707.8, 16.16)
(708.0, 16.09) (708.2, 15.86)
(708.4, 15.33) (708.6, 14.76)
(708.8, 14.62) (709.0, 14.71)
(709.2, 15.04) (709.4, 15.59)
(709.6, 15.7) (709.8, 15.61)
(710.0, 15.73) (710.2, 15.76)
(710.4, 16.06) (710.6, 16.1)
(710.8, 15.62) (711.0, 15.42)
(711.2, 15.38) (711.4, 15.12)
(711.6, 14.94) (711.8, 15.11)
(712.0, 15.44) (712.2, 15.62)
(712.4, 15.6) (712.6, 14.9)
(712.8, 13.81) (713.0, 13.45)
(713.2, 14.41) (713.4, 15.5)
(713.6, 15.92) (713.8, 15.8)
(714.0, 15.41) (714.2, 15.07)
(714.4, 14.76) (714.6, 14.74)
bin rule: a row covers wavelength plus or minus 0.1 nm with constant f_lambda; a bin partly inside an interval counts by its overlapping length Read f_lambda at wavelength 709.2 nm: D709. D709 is 15.04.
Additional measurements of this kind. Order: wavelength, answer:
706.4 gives 16.14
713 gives 13.45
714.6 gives 14.74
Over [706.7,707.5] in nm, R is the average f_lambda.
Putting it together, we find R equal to 16.5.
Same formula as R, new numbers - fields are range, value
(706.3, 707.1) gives 16.3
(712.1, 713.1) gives 14.7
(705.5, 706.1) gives 16.3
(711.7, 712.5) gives 15.4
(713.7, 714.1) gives 15.6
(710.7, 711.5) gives 15.4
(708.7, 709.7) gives 15.1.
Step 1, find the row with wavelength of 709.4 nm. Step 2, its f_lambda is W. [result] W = 15.59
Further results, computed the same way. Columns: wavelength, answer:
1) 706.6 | 16.01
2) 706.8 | 16.44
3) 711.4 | 15.12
